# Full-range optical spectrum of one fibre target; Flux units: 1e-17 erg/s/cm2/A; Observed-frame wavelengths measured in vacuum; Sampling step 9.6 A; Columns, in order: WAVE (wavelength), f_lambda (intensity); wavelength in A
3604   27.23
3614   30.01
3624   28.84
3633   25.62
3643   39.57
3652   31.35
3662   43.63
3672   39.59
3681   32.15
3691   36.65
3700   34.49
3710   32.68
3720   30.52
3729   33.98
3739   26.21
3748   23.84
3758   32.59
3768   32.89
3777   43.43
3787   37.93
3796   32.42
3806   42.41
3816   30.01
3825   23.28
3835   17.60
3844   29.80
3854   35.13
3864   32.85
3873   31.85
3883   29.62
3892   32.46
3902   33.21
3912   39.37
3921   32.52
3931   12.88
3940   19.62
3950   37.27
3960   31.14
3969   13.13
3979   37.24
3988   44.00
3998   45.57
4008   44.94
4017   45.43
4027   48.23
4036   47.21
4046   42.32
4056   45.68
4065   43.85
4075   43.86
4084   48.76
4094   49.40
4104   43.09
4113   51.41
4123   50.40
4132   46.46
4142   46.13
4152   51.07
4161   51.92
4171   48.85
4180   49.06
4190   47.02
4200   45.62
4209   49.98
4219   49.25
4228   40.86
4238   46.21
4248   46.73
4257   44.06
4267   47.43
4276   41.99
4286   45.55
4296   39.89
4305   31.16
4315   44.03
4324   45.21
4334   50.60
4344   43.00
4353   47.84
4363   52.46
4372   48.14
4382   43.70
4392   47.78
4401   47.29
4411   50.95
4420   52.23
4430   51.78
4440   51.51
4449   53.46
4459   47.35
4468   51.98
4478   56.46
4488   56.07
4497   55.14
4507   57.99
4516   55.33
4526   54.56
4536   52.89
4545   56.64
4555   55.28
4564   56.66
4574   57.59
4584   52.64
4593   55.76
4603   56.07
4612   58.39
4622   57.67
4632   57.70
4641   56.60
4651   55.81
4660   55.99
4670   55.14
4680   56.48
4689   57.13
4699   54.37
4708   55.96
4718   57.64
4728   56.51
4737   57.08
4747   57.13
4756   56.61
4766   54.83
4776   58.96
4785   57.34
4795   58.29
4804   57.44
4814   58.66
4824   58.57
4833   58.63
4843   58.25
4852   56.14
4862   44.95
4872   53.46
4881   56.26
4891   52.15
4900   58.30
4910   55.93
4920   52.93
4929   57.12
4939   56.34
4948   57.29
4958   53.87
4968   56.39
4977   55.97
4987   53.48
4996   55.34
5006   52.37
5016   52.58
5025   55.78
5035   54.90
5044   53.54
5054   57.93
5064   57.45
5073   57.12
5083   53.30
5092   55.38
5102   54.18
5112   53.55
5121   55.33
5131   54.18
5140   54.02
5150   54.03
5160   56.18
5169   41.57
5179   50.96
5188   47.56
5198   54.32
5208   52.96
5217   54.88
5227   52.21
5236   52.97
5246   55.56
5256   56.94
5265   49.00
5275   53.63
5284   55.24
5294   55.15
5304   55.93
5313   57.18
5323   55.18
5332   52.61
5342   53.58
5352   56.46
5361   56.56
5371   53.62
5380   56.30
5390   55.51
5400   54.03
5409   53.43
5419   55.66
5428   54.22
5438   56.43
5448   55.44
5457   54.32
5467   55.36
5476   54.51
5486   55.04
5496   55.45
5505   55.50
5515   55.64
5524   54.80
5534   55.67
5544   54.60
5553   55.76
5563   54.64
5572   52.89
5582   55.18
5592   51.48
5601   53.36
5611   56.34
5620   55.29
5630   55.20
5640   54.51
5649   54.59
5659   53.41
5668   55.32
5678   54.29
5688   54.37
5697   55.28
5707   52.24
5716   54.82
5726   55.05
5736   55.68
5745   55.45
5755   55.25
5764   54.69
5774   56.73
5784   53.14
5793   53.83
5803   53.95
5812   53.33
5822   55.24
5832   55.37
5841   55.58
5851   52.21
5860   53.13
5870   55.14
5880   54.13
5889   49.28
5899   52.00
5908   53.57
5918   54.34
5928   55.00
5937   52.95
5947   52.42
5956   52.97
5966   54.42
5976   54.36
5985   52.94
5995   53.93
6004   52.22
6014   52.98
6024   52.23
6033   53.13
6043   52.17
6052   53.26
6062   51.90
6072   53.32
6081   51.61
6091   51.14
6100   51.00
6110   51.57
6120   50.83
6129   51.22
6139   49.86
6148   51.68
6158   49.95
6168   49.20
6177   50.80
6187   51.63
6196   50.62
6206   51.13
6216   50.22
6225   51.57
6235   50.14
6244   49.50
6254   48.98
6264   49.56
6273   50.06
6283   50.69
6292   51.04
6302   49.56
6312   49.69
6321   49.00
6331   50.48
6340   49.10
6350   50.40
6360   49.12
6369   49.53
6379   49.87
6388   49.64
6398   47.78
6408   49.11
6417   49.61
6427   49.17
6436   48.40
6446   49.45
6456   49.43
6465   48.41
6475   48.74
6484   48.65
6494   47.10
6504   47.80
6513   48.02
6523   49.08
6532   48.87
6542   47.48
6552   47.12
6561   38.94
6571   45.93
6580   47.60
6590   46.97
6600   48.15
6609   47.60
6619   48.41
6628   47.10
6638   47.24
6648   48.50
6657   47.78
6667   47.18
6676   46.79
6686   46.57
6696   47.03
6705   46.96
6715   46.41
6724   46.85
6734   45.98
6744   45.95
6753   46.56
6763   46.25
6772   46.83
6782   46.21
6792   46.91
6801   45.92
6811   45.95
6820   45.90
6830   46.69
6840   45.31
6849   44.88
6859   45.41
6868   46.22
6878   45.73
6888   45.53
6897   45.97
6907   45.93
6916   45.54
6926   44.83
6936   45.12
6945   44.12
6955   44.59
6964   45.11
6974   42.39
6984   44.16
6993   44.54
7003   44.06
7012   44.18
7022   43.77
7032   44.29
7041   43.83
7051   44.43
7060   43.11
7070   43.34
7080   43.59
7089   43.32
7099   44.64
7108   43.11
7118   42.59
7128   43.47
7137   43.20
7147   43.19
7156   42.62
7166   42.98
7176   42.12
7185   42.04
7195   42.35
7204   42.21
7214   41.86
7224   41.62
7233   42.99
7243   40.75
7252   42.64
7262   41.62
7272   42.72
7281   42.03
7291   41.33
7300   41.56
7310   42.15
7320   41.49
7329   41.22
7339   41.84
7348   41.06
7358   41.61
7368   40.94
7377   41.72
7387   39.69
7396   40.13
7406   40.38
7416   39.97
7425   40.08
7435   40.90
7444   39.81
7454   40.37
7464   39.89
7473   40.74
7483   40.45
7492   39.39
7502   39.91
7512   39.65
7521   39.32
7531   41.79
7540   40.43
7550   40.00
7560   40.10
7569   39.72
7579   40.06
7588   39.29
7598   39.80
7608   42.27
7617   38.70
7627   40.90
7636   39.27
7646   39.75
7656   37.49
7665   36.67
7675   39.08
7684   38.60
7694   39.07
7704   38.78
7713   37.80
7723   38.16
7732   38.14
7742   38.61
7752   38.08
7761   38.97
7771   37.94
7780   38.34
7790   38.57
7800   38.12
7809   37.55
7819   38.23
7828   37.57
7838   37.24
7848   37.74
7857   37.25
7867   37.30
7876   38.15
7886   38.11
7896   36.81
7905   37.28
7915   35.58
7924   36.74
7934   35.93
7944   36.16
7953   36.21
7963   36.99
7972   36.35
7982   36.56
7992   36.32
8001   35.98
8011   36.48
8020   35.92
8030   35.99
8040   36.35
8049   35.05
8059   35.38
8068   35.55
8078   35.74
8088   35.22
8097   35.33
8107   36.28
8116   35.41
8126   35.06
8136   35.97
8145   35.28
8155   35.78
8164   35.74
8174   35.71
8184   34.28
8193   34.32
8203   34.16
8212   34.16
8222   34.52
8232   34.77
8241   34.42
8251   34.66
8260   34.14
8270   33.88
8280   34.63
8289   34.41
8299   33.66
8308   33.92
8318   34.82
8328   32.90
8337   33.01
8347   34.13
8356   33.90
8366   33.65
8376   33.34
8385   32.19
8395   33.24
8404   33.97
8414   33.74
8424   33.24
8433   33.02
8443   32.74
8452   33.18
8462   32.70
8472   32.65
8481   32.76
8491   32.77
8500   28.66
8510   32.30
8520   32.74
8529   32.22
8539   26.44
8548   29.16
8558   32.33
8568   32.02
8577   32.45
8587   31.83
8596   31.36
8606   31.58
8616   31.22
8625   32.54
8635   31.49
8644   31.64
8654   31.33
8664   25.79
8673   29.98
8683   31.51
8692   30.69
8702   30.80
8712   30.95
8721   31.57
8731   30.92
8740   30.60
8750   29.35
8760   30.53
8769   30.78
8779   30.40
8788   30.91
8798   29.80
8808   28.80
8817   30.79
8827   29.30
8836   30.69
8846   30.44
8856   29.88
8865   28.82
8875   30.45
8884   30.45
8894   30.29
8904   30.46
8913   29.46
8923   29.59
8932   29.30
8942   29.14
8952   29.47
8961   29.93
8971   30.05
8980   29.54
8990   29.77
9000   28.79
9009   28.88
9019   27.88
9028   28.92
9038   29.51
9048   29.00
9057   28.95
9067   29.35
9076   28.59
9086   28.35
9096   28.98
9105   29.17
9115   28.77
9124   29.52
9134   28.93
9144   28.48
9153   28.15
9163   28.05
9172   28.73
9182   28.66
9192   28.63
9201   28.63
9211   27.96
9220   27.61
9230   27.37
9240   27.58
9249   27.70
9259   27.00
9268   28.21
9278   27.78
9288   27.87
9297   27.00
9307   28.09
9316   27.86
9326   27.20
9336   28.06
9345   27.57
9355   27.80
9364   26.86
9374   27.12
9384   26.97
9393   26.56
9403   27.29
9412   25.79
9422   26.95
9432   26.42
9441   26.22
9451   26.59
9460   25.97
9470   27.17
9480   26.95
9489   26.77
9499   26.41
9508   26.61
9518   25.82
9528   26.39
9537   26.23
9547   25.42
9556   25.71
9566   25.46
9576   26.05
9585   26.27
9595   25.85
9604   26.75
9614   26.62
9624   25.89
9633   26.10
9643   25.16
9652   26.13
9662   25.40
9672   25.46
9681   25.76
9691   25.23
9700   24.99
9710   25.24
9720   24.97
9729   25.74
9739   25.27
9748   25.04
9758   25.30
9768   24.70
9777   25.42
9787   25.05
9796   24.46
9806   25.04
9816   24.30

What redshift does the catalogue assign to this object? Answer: 0.000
